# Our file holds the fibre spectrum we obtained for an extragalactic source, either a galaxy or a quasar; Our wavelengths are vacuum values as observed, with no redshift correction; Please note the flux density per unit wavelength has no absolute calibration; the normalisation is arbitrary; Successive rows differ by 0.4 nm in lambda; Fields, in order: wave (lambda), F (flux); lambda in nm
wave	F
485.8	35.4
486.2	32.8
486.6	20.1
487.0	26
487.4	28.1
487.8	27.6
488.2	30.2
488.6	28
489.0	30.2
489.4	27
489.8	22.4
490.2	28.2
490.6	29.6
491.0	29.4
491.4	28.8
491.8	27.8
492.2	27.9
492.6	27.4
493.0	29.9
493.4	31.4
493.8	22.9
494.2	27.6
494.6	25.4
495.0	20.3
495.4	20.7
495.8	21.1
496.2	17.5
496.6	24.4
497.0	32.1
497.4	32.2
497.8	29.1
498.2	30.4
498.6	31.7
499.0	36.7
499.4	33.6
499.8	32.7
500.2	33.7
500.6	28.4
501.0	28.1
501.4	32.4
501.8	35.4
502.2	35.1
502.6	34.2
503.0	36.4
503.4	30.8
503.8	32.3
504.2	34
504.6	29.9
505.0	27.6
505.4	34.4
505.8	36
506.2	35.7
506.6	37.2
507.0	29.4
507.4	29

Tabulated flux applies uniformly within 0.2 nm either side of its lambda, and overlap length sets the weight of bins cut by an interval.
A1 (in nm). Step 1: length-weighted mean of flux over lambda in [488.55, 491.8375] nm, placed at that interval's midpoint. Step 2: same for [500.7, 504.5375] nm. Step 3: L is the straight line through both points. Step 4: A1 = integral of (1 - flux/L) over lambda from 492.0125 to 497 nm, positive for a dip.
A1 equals 0.78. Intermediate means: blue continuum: 27.9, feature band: 25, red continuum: 32.9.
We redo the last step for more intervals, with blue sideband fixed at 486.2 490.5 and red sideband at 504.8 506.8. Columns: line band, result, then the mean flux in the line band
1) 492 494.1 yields 0.082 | 27.9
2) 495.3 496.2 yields 0.297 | 20.2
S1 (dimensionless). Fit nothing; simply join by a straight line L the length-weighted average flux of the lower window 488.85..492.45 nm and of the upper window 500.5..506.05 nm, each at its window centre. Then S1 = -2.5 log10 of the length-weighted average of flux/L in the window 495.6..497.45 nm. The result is 0.21 mag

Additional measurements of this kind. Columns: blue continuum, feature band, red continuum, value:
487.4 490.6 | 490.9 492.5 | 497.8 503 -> 0.023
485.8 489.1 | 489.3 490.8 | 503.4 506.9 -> 0.085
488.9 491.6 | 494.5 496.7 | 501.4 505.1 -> 0.372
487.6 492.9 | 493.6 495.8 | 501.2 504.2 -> 0.284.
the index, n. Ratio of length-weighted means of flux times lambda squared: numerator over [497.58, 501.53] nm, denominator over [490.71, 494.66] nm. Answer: 1.16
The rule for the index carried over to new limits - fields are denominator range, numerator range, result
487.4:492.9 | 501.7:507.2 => 1.26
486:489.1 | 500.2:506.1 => 1.25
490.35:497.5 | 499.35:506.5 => 1.29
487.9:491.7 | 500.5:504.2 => 1.22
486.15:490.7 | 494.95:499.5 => 1.05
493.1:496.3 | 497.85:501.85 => 1.38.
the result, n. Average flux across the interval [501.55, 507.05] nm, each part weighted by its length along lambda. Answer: 33.6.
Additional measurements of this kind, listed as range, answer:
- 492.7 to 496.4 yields 24.2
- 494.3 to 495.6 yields 22.6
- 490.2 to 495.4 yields 27.1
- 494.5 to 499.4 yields 27.1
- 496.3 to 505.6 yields 31.8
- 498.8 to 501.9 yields 32.5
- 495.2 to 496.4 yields 19.8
